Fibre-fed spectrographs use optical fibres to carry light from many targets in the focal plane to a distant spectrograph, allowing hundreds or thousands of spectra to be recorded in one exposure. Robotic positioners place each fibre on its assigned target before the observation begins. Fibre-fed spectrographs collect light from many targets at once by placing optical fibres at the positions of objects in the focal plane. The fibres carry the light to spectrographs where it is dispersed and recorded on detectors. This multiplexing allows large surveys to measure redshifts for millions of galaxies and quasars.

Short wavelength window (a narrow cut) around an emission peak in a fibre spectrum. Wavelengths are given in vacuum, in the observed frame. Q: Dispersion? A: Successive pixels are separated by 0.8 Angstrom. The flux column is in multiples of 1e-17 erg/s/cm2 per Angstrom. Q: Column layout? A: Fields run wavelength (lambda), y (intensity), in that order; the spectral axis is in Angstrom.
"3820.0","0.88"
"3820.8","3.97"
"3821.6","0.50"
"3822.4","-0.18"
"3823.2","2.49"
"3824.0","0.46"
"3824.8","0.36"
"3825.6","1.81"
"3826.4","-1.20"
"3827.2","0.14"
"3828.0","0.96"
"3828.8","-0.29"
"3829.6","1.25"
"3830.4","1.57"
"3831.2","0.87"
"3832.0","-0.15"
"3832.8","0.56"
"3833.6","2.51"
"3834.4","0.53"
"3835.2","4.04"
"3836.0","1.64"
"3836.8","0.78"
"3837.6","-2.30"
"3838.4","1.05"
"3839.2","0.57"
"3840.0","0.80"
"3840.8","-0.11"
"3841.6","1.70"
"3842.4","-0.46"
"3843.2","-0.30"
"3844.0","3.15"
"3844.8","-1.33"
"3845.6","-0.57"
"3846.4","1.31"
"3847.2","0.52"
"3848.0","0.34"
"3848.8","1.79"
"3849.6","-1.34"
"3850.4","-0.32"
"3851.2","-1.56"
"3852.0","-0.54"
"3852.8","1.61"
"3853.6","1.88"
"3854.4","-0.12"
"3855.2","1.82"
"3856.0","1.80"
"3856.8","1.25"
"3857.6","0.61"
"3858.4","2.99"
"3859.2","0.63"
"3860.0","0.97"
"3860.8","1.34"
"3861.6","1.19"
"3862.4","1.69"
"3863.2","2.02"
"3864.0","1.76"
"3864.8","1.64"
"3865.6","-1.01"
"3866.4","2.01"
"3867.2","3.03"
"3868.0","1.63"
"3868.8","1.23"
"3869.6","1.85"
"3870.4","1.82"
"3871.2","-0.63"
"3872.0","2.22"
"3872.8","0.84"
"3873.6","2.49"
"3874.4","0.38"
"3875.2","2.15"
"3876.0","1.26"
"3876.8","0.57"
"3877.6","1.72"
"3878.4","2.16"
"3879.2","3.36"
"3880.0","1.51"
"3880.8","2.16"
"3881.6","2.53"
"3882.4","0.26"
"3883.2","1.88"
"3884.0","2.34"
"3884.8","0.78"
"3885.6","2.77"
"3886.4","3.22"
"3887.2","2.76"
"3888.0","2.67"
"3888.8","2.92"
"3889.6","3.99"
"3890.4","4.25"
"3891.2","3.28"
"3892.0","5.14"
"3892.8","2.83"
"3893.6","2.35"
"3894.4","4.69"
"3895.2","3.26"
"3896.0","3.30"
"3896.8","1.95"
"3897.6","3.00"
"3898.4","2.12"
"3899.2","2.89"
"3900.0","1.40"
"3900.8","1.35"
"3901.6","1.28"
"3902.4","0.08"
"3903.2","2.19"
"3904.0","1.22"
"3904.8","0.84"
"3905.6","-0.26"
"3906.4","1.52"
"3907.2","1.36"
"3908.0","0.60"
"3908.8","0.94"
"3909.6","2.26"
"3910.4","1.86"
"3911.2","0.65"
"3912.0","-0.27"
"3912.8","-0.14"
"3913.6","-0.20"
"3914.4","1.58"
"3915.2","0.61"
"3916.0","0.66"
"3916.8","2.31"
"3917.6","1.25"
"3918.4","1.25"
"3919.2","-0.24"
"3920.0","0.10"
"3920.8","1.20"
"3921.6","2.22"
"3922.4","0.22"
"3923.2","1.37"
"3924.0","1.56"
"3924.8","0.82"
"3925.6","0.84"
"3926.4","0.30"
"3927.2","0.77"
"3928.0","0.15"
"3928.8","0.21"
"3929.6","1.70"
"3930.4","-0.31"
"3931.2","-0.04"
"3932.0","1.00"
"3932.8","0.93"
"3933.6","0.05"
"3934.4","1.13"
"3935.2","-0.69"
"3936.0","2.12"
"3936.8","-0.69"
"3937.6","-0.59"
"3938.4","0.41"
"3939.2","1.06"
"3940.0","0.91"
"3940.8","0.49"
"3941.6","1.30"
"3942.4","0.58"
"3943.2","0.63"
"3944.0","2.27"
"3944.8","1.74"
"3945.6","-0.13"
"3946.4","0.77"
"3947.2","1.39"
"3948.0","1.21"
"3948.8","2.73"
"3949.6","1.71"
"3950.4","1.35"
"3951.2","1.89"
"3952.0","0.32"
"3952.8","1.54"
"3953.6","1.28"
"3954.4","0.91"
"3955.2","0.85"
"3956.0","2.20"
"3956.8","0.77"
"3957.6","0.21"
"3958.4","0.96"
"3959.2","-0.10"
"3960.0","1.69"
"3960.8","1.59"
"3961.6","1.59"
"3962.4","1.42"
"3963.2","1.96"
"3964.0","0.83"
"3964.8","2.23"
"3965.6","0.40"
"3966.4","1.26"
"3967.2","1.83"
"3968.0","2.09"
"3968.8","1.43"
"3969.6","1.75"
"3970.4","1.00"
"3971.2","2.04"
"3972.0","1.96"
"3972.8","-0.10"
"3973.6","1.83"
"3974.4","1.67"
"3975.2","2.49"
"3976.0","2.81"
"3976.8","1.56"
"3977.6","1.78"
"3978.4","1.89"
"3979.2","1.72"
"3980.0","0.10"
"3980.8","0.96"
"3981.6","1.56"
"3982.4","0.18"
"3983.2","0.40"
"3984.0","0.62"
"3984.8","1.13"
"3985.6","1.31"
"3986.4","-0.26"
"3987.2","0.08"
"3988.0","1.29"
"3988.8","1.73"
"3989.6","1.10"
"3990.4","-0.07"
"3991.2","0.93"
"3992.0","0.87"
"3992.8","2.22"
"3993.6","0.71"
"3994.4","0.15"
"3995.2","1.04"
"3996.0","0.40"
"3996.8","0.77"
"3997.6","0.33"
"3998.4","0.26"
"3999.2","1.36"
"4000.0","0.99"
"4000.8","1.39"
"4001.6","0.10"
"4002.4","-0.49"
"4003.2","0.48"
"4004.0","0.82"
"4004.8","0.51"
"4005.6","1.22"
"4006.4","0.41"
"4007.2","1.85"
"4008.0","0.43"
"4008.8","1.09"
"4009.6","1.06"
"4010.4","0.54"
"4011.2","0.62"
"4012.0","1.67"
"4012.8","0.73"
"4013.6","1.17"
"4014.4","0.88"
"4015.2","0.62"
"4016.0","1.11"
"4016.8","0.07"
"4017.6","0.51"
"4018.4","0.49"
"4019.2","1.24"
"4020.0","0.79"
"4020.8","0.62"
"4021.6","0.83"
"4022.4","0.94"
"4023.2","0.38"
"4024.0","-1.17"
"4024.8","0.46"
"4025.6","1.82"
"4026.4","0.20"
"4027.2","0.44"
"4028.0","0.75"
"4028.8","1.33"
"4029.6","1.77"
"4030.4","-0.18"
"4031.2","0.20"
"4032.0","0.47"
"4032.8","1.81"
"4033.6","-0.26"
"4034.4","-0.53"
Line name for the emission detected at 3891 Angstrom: Ly-alpha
